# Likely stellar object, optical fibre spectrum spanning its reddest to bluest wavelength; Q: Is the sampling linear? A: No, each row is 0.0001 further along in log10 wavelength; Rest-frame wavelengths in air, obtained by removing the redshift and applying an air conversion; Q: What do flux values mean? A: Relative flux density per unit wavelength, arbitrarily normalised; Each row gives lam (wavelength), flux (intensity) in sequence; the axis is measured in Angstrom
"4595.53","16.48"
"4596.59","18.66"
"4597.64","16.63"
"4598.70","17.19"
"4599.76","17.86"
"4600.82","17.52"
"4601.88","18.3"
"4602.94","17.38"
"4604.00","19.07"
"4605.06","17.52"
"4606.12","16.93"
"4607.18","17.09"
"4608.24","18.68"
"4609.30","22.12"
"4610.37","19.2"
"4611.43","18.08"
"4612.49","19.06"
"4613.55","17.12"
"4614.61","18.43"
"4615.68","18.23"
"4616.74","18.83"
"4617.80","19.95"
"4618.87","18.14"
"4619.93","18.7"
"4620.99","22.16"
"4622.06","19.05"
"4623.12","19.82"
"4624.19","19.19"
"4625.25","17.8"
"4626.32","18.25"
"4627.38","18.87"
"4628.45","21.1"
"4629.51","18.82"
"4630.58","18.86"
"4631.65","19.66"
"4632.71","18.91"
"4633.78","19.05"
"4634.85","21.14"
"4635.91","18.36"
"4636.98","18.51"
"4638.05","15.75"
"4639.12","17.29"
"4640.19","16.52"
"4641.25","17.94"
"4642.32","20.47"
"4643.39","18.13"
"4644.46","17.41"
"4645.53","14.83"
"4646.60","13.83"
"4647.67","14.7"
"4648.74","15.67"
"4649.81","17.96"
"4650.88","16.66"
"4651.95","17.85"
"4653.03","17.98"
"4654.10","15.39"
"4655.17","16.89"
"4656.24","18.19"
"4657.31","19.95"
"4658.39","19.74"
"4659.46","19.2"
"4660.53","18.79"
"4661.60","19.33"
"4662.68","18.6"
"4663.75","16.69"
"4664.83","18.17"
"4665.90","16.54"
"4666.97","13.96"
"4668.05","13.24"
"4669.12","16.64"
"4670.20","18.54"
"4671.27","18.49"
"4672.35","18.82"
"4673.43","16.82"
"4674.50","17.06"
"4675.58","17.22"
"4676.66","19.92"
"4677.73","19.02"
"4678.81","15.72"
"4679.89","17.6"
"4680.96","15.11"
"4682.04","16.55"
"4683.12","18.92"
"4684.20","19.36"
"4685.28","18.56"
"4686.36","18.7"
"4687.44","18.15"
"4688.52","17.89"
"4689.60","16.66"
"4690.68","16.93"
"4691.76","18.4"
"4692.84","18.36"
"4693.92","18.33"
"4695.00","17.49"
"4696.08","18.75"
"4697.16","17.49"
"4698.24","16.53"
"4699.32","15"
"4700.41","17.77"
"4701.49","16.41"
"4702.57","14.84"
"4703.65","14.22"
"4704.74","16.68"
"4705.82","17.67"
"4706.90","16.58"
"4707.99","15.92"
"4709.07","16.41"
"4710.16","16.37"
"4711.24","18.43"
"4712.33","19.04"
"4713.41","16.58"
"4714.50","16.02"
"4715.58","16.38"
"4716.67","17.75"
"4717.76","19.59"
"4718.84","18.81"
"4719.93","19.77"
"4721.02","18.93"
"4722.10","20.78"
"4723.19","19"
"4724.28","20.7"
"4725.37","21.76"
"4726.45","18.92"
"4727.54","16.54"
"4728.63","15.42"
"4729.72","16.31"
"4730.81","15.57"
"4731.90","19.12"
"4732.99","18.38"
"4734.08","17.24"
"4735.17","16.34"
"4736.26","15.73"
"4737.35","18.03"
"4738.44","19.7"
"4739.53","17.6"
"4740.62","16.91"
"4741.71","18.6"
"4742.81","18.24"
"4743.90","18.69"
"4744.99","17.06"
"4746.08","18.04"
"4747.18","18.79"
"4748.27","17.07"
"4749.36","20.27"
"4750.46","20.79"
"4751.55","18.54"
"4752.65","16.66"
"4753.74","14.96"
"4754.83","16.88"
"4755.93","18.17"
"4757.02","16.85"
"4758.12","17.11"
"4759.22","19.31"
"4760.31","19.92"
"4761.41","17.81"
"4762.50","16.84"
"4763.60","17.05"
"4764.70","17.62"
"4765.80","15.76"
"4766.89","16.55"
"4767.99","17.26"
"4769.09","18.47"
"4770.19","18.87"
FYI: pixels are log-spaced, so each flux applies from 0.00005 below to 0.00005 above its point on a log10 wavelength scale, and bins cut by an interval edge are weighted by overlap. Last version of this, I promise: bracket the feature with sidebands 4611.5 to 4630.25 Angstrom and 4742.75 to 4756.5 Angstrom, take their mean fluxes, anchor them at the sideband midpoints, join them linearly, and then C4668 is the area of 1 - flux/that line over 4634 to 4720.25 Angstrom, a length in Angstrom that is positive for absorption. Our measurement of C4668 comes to 5.3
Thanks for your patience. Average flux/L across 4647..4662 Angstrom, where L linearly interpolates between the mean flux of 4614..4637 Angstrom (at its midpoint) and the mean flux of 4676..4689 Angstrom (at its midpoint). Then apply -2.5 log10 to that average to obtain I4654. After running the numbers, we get 0.05 mag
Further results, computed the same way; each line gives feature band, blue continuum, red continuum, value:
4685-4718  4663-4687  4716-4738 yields 0.04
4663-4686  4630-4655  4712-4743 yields 0.03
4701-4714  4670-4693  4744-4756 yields 0.08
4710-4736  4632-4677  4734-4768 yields -0.02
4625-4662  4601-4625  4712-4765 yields 0.03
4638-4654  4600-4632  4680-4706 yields 0.08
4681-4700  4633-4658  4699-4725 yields -0.01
